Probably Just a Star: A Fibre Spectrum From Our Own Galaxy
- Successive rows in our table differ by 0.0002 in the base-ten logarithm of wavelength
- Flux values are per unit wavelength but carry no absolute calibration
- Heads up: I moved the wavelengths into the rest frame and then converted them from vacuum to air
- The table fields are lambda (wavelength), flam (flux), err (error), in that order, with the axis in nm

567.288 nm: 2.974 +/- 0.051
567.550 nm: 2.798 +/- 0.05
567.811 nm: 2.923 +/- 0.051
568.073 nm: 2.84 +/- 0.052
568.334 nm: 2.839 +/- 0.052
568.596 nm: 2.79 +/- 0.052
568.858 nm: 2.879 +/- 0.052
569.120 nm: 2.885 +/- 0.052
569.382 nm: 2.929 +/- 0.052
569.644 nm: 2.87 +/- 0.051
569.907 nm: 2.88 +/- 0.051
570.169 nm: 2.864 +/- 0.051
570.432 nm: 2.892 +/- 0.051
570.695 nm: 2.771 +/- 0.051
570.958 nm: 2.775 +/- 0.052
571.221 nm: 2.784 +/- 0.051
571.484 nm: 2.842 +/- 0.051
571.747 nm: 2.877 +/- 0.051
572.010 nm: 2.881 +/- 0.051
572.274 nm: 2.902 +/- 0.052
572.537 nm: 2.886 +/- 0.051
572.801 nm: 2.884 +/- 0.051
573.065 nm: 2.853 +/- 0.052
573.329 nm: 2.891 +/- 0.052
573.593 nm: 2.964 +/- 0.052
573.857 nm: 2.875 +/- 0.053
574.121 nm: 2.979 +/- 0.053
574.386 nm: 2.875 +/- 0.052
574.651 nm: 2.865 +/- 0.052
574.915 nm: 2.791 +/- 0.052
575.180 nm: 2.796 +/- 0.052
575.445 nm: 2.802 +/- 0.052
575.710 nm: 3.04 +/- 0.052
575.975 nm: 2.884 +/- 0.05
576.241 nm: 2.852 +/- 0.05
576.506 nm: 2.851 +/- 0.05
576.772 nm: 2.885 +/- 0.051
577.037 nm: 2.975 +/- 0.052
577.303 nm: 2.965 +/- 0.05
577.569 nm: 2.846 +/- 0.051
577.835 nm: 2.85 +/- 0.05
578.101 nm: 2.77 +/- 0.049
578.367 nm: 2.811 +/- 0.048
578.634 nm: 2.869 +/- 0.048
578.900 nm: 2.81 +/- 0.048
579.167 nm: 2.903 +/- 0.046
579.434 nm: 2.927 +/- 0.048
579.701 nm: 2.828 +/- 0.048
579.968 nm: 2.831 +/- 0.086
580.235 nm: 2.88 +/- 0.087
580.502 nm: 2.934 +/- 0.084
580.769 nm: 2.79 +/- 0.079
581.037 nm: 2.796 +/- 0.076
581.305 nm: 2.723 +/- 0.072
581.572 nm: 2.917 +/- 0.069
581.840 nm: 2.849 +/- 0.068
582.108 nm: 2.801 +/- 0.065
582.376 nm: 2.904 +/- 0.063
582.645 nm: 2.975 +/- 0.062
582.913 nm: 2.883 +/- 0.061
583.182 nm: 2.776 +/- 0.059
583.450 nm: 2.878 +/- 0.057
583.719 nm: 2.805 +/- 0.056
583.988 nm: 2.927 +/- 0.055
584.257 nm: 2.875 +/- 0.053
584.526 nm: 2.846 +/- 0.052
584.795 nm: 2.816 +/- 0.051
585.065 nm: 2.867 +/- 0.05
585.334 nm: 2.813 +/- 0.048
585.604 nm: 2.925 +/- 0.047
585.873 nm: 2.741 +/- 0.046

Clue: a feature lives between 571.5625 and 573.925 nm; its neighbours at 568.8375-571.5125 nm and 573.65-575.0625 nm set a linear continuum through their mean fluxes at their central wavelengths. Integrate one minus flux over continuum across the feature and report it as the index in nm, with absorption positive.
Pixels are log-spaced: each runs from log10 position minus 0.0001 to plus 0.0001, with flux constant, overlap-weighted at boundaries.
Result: -0.02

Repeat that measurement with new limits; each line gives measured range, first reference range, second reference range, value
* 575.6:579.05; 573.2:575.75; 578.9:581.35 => -0.01 nm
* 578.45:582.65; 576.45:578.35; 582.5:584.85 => 0.02 nm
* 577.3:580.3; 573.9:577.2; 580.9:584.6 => 0.02 nm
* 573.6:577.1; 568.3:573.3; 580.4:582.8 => -0.03 nm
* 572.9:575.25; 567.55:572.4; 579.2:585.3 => -0.02 nm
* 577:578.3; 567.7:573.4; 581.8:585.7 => 0.00 nm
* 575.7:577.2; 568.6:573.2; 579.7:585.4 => -0.03 nm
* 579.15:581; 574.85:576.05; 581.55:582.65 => 0.00 nm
